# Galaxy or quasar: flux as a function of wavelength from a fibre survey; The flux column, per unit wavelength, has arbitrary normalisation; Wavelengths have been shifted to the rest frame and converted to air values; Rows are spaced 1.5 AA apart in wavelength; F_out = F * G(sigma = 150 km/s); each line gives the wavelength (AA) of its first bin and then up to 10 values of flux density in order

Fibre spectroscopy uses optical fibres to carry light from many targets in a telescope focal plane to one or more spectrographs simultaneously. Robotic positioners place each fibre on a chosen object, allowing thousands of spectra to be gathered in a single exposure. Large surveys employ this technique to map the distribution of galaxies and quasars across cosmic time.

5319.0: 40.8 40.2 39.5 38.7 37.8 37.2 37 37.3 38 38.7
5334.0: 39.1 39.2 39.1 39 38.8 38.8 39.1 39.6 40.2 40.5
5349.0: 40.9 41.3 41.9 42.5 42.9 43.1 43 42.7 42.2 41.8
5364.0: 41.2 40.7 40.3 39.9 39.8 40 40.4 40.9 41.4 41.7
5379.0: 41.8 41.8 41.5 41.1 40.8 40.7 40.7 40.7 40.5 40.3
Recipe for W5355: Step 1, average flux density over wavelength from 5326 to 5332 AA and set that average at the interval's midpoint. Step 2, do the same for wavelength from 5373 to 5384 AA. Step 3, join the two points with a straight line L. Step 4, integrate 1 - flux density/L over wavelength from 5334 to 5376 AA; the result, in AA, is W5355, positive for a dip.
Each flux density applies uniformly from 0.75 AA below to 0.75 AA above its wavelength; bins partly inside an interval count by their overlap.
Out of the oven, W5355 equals -1.29 AA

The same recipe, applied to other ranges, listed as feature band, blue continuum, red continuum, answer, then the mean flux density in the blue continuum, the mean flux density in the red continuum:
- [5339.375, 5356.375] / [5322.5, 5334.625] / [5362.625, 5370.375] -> -0.61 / 38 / 40.5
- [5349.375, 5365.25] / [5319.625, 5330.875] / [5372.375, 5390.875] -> -0.92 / 38.3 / 41.1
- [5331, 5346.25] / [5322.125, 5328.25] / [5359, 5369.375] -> -0.01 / 37.9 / 41.2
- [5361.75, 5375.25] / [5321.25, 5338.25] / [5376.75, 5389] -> -0.03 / 38.3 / 41.3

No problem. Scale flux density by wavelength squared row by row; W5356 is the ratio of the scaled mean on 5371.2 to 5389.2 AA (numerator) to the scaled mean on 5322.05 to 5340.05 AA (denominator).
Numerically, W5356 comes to 1.1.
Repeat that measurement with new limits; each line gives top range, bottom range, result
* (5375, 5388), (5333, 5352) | 1.06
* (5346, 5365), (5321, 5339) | 1.10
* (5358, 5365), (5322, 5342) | 1.11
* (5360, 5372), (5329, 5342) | 1.07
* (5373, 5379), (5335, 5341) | 1.07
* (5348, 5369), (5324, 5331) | 1.13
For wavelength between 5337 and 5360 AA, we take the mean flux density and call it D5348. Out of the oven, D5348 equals 40.9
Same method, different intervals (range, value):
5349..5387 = 41.4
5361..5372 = 40.7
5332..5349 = 39.4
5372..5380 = 41.2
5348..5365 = 42.1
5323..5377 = 40.2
